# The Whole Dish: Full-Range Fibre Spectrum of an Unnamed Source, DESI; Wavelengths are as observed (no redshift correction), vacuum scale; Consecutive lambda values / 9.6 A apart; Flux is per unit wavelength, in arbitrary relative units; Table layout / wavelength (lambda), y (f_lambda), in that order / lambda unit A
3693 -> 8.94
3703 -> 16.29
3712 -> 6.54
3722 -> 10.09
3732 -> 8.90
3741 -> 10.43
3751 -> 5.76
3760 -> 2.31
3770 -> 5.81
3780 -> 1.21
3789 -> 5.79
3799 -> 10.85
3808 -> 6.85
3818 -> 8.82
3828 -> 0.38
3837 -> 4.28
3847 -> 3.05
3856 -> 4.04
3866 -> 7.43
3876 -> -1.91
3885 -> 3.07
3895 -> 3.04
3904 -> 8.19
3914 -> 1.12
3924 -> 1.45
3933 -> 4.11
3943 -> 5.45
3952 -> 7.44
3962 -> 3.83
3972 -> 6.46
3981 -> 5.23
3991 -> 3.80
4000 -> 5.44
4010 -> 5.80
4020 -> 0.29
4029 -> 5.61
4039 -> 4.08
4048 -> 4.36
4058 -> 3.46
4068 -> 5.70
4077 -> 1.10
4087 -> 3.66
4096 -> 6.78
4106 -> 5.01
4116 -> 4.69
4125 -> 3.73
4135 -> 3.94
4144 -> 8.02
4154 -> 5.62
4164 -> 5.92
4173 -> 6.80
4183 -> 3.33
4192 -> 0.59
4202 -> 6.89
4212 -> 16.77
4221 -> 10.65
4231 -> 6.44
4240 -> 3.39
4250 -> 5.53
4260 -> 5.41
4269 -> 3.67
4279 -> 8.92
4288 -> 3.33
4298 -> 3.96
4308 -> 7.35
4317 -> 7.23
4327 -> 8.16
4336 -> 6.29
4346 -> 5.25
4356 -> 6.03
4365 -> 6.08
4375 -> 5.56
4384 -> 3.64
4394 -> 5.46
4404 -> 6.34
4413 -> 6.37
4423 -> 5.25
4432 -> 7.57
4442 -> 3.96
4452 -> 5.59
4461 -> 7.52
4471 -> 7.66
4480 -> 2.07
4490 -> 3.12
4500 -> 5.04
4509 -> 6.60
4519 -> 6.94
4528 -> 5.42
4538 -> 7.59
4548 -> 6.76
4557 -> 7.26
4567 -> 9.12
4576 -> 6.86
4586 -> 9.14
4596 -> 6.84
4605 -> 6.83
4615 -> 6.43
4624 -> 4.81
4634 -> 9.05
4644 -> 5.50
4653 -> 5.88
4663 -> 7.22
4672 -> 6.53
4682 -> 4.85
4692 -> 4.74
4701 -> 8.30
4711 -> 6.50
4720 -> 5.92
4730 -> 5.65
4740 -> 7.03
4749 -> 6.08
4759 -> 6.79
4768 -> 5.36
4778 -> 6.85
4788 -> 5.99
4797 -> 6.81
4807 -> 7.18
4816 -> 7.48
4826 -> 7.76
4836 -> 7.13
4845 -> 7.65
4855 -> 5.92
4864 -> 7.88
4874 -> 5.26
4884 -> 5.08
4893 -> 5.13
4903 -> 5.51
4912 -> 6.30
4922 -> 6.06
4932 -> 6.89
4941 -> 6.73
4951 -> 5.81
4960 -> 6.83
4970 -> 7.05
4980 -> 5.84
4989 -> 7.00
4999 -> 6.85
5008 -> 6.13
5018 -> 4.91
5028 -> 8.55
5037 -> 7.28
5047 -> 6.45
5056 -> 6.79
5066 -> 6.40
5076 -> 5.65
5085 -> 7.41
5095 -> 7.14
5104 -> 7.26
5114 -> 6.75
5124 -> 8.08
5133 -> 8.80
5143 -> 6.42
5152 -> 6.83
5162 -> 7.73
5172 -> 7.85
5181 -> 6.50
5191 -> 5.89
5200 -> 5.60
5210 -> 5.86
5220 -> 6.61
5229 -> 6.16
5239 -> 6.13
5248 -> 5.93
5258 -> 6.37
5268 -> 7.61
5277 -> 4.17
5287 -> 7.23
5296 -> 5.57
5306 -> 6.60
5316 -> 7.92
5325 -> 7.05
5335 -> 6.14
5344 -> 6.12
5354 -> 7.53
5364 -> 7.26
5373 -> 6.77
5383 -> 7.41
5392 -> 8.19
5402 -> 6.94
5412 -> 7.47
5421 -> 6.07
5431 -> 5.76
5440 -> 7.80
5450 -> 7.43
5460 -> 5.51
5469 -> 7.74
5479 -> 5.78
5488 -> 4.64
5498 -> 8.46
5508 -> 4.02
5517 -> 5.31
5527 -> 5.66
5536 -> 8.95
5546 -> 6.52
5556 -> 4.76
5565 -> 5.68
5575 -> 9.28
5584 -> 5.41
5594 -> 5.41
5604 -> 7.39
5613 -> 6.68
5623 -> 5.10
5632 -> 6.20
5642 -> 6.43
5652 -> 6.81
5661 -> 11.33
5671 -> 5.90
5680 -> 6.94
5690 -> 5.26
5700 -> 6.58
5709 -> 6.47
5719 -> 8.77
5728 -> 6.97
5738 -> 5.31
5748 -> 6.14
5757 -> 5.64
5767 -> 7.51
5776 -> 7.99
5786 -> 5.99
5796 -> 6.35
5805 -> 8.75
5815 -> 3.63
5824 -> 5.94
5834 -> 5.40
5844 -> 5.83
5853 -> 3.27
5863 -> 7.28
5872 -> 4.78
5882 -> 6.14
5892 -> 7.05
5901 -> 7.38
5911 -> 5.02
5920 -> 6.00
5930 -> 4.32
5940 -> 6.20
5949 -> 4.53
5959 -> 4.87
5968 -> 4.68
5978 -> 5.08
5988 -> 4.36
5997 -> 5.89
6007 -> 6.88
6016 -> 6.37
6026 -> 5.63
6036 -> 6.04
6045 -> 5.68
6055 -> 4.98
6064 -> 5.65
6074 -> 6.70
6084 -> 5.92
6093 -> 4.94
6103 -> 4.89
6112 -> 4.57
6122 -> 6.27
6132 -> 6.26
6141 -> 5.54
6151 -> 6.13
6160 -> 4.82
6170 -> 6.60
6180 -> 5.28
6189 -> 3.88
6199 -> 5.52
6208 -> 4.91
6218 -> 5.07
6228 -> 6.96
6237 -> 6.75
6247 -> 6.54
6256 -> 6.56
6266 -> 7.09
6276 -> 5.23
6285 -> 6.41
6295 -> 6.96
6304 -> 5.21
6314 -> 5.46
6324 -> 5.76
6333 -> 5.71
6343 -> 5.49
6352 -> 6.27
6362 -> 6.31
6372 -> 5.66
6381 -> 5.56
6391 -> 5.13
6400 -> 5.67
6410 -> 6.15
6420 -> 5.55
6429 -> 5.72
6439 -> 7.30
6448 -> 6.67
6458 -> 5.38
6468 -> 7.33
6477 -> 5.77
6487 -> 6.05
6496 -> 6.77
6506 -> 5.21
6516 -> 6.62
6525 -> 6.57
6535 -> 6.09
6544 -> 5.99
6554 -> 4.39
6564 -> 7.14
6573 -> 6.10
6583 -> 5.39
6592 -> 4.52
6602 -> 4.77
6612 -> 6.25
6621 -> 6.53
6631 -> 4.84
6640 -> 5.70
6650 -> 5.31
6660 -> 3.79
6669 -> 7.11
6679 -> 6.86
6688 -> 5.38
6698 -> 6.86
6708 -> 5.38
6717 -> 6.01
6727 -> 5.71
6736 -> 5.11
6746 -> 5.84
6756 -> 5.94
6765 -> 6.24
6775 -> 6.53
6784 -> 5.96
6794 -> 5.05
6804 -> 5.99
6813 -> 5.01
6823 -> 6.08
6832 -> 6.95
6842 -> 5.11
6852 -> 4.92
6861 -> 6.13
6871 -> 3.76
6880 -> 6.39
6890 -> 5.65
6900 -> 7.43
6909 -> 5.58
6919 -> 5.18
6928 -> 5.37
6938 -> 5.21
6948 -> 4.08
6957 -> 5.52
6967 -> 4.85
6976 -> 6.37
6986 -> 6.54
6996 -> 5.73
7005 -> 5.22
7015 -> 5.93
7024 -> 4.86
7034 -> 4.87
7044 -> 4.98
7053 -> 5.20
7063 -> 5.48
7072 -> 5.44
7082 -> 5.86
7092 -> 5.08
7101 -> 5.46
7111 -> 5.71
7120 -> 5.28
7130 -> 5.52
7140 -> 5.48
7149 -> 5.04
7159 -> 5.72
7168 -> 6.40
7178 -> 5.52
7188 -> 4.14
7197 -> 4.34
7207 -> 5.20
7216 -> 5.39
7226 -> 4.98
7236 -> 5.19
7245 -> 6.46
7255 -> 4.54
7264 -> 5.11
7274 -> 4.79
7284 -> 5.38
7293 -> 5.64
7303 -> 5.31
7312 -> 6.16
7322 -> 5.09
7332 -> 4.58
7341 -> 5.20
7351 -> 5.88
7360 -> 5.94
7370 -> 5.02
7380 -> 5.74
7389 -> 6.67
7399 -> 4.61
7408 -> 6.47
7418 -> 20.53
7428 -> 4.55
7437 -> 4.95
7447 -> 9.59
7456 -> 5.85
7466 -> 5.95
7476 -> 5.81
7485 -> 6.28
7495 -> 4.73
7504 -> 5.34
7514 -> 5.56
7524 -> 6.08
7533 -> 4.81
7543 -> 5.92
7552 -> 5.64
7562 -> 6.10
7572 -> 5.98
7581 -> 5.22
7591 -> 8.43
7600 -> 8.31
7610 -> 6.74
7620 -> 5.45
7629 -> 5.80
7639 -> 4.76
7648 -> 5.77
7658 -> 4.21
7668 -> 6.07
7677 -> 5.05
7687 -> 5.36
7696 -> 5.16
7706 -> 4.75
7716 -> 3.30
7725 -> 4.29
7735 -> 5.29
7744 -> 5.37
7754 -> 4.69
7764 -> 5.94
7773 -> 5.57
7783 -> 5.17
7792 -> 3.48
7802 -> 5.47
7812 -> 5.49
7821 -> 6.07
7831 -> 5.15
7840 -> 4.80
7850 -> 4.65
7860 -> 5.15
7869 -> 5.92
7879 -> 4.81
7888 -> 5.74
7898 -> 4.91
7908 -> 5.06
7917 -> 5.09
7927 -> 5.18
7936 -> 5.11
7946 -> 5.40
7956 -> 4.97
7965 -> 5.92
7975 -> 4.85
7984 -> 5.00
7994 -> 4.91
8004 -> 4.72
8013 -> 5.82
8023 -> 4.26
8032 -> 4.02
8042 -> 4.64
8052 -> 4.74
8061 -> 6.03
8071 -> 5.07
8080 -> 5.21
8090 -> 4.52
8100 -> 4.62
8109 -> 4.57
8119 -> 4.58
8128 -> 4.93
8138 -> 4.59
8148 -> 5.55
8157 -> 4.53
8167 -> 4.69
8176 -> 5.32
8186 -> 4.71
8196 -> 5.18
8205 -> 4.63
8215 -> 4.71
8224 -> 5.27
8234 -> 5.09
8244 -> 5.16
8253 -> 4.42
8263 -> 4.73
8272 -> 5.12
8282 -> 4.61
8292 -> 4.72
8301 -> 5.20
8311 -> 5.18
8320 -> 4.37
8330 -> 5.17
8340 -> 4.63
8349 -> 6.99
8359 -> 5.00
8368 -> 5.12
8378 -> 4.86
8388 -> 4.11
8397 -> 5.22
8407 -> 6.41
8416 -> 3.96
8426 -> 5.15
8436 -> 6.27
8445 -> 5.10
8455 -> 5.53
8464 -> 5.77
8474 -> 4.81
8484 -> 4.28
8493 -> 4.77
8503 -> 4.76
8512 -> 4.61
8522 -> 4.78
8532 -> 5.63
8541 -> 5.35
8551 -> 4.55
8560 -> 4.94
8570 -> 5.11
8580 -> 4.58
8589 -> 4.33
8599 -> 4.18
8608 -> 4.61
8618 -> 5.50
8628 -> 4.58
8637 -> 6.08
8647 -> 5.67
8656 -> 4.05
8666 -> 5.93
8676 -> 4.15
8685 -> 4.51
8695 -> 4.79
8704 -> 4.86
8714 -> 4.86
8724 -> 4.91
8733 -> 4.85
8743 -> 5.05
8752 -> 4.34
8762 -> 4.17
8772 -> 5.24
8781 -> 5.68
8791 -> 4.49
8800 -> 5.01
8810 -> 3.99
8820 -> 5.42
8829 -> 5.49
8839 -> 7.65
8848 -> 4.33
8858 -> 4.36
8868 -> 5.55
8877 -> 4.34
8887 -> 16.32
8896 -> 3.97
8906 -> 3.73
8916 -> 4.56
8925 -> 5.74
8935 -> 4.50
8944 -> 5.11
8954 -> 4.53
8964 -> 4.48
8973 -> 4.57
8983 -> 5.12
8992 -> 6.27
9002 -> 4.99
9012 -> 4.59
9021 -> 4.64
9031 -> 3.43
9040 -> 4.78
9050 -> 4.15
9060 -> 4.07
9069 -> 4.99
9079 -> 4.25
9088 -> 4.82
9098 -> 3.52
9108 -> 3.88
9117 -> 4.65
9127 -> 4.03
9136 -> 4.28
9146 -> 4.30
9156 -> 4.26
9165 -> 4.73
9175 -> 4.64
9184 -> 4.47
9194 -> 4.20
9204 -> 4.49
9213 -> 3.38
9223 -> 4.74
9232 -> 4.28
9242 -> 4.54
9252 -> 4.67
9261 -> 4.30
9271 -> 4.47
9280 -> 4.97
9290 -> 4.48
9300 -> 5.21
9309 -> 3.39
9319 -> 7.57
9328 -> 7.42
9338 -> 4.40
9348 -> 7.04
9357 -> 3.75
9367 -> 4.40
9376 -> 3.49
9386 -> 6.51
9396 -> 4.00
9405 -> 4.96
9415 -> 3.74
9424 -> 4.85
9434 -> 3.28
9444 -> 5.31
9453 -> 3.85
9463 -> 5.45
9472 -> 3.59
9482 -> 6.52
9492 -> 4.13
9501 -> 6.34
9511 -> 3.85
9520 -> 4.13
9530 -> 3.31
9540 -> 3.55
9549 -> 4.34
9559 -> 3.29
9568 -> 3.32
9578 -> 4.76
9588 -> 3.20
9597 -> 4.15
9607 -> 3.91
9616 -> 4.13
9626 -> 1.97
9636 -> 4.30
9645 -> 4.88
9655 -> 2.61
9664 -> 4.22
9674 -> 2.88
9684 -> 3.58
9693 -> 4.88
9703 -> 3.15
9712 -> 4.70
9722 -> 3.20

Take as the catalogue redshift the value 0.130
